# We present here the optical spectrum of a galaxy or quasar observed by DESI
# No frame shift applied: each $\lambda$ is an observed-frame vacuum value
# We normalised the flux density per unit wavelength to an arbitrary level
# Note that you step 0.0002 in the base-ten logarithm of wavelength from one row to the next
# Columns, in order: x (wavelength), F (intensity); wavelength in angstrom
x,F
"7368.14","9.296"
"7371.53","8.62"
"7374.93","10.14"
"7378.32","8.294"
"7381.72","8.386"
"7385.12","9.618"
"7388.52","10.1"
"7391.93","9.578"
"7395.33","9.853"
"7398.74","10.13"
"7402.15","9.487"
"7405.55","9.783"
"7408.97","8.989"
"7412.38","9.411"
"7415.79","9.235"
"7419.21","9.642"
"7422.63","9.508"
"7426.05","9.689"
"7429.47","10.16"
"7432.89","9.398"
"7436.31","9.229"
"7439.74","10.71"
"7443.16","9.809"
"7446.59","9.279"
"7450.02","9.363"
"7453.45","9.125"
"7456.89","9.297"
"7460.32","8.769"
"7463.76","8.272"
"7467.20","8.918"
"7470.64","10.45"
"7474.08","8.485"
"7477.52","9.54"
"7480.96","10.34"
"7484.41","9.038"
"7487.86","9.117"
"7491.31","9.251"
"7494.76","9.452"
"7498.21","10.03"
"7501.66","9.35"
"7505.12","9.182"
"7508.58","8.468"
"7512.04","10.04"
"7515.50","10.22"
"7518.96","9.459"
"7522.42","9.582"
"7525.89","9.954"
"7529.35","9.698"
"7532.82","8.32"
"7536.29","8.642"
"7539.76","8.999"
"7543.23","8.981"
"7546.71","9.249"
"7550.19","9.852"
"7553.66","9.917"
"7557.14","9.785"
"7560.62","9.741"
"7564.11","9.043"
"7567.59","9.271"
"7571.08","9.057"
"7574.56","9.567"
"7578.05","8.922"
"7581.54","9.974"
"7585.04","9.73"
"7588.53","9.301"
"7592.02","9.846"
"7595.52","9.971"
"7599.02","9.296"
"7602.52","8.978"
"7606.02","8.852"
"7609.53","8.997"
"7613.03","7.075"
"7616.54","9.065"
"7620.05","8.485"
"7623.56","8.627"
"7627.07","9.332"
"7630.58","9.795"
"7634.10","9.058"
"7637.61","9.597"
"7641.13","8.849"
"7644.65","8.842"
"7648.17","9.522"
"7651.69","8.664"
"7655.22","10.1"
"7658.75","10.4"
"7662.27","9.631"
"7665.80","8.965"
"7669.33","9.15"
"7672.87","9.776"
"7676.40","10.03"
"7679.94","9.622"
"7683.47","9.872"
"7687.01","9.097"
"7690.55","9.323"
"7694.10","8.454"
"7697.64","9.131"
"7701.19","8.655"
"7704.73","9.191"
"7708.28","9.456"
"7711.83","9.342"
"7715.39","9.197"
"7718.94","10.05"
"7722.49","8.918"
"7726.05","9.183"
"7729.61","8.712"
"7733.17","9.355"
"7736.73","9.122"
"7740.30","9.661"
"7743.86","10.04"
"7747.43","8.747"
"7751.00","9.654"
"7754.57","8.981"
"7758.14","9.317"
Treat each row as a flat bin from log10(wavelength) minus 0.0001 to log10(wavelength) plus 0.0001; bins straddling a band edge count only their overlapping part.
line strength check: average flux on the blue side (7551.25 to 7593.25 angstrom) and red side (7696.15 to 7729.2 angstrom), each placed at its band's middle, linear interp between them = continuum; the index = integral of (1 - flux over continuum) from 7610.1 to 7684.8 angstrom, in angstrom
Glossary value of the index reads 0.8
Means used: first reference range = 9.52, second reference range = 9.22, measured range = 9.25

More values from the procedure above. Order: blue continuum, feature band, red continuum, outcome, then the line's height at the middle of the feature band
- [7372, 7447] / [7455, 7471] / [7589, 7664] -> 0.7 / 9.47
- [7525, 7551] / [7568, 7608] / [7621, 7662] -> -0.7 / 9.25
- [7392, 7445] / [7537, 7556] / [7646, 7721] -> 0.3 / 9.54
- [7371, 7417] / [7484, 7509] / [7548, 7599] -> 0.6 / 9.5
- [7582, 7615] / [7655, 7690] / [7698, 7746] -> -1.5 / 9.23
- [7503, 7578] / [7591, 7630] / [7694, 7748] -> 1.5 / 9.32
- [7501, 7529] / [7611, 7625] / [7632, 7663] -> 1.7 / 9.44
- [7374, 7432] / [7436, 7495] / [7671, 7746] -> 0.8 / 9.48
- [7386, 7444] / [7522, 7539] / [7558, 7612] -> 0.5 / 9.45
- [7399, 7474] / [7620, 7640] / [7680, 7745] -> 0.3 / 9.32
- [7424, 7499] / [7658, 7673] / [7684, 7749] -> -0.4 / 9.26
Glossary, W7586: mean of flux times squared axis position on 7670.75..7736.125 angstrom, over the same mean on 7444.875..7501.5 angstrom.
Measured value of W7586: 1.1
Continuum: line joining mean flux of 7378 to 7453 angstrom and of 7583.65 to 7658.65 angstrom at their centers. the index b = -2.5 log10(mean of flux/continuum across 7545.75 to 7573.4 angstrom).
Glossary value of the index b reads -0.03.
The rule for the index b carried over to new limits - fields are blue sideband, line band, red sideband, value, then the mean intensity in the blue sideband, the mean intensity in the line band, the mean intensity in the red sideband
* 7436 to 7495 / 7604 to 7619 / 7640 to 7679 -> 0.113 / 9.36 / 8.5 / 9.46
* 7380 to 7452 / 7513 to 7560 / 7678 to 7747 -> 0.001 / 9.59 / 9.45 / 9.27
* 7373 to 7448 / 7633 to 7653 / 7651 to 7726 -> 0.037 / 9.56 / 9.1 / 9.39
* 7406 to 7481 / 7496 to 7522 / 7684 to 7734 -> -0.021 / 9.42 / 9.54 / 9.16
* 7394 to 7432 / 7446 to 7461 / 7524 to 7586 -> 0.042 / 9.62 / 9.19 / 9.37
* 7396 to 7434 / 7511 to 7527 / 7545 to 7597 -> -0.031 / 9.59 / 9.84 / 9.55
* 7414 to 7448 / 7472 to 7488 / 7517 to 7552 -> 0.016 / 9.67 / 9.35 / 9.28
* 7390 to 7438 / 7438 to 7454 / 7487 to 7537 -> -0.020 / 9.58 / 9.7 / 9.4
